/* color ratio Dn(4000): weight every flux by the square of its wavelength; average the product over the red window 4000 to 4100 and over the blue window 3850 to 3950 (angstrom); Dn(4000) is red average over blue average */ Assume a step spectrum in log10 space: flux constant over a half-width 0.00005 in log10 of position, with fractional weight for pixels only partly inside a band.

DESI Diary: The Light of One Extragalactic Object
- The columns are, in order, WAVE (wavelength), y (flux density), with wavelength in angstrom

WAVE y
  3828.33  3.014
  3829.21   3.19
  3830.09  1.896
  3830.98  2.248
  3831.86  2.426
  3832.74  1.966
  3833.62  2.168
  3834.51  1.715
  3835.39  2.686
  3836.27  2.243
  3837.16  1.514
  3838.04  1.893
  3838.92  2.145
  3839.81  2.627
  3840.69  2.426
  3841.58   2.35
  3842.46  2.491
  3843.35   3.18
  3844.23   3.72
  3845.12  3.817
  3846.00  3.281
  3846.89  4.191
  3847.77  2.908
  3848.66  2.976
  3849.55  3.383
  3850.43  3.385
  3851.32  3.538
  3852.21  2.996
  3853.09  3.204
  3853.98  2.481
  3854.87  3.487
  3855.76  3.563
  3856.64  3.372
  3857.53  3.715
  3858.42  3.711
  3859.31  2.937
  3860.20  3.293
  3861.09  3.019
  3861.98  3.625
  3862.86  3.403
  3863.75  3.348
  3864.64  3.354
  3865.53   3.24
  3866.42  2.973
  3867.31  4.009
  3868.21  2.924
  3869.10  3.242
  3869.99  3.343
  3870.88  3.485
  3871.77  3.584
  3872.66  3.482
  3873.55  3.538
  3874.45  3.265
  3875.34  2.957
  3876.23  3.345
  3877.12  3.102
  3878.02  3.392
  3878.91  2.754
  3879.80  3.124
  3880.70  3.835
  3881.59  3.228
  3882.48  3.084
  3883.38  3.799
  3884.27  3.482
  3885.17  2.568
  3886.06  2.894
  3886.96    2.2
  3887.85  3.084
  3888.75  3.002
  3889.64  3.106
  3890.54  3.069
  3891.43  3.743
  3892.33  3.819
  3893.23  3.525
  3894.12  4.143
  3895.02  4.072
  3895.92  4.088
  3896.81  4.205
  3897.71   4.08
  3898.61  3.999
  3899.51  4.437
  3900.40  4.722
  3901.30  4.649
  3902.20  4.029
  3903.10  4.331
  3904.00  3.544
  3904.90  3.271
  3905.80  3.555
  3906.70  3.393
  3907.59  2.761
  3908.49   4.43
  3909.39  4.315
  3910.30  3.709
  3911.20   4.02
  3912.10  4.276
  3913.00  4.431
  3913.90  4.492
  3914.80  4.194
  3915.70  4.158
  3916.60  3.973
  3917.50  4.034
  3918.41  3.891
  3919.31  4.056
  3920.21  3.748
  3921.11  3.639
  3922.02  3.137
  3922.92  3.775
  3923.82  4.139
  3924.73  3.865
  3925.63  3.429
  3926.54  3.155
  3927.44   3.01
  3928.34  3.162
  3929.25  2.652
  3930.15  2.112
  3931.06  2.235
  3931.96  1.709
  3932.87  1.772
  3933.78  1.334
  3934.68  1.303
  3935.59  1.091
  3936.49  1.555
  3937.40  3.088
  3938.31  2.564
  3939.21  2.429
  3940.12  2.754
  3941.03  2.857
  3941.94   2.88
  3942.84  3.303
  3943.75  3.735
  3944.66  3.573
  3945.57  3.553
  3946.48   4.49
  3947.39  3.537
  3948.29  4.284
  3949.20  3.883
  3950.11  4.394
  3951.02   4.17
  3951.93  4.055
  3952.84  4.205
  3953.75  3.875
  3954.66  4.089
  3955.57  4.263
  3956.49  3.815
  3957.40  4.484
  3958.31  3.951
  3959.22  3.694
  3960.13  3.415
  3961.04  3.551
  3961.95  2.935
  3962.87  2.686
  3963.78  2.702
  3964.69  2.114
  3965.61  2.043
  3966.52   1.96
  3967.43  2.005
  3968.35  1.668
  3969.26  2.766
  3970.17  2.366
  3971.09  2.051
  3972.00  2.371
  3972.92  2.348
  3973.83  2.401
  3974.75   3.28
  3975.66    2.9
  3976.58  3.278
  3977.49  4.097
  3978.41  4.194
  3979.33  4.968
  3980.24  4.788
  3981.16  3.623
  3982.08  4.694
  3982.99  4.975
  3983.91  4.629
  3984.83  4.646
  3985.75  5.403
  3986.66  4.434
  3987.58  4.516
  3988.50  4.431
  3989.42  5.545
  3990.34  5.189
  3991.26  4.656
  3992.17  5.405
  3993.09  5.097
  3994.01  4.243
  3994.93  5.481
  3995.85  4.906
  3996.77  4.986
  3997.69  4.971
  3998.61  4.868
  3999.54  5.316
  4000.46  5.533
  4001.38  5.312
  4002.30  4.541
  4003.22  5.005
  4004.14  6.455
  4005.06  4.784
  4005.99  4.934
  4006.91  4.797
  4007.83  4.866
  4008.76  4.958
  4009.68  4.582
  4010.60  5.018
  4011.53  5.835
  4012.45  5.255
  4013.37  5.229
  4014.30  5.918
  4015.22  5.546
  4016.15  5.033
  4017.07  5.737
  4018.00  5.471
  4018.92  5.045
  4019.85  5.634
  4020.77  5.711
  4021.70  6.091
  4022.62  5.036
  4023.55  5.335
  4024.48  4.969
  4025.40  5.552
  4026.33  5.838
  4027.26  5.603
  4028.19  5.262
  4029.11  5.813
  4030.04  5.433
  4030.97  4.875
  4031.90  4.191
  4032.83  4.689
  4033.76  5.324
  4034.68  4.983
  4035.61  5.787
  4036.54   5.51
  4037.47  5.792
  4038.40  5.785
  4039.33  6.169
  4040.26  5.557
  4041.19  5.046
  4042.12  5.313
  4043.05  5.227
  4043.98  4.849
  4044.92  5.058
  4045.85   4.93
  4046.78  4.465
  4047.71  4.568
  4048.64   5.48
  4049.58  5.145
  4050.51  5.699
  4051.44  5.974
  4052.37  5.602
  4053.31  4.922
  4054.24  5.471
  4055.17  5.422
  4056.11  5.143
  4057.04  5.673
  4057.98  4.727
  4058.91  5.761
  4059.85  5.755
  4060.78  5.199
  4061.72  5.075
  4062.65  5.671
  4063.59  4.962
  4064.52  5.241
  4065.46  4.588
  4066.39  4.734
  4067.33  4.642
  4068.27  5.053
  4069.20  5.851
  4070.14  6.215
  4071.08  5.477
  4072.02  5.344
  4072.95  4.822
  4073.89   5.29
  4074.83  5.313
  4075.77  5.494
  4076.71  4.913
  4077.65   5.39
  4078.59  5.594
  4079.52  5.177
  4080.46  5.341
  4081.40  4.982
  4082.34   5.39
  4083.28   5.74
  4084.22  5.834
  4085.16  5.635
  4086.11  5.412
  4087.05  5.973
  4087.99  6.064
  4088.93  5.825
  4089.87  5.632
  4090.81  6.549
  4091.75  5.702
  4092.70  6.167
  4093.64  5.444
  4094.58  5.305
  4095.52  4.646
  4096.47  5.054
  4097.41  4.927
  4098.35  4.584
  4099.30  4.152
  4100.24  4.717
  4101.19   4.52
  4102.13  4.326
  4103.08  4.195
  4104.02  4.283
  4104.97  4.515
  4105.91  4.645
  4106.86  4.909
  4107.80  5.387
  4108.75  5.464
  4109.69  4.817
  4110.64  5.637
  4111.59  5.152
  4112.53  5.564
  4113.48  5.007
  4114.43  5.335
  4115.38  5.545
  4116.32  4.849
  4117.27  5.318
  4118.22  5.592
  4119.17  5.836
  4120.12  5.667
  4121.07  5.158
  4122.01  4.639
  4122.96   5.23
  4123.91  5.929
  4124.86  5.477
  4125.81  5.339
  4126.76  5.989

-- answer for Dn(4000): 1.69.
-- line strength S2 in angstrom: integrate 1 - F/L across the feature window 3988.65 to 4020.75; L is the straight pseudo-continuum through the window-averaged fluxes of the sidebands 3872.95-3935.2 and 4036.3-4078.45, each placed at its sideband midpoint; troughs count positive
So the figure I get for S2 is -3.5 angstrom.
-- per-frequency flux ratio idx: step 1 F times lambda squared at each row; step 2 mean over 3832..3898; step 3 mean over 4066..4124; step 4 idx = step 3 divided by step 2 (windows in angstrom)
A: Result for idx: 1.86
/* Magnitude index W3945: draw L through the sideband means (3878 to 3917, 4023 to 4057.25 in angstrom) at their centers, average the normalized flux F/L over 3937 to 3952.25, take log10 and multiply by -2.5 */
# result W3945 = 0.21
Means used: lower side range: 3.71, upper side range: 5.31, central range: 3.5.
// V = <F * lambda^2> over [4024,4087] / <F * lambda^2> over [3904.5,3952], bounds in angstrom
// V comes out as 1.7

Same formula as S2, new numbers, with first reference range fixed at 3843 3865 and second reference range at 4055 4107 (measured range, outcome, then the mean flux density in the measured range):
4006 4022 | -2.2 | 5.32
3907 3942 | 6.5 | 3.19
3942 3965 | 2.6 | 3.71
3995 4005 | -1.4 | 5.19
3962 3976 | 6.2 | 2.39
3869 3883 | 0.9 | 3.3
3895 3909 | -0.8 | 3.97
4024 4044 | -2.1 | 5.36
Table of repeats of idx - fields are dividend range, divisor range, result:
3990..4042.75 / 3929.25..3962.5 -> 1.71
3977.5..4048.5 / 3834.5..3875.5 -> 1.78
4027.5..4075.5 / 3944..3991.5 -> 1.49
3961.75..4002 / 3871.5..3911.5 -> 1.16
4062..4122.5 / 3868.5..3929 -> 1.59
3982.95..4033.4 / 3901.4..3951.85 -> 1.59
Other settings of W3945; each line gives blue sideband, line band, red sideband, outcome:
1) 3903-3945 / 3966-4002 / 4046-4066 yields 0.02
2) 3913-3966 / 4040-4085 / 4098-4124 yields -0.16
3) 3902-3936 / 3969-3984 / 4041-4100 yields 0.18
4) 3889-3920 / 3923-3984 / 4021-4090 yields 0.36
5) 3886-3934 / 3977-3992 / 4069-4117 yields -0.10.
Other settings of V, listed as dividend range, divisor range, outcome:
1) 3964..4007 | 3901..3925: 1.10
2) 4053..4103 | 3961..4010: 1.35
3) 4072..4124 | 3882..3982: 1.68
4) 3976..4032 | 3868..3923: 1.47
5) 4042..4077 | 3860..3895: 1.74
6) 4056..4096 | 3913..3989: 1.70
